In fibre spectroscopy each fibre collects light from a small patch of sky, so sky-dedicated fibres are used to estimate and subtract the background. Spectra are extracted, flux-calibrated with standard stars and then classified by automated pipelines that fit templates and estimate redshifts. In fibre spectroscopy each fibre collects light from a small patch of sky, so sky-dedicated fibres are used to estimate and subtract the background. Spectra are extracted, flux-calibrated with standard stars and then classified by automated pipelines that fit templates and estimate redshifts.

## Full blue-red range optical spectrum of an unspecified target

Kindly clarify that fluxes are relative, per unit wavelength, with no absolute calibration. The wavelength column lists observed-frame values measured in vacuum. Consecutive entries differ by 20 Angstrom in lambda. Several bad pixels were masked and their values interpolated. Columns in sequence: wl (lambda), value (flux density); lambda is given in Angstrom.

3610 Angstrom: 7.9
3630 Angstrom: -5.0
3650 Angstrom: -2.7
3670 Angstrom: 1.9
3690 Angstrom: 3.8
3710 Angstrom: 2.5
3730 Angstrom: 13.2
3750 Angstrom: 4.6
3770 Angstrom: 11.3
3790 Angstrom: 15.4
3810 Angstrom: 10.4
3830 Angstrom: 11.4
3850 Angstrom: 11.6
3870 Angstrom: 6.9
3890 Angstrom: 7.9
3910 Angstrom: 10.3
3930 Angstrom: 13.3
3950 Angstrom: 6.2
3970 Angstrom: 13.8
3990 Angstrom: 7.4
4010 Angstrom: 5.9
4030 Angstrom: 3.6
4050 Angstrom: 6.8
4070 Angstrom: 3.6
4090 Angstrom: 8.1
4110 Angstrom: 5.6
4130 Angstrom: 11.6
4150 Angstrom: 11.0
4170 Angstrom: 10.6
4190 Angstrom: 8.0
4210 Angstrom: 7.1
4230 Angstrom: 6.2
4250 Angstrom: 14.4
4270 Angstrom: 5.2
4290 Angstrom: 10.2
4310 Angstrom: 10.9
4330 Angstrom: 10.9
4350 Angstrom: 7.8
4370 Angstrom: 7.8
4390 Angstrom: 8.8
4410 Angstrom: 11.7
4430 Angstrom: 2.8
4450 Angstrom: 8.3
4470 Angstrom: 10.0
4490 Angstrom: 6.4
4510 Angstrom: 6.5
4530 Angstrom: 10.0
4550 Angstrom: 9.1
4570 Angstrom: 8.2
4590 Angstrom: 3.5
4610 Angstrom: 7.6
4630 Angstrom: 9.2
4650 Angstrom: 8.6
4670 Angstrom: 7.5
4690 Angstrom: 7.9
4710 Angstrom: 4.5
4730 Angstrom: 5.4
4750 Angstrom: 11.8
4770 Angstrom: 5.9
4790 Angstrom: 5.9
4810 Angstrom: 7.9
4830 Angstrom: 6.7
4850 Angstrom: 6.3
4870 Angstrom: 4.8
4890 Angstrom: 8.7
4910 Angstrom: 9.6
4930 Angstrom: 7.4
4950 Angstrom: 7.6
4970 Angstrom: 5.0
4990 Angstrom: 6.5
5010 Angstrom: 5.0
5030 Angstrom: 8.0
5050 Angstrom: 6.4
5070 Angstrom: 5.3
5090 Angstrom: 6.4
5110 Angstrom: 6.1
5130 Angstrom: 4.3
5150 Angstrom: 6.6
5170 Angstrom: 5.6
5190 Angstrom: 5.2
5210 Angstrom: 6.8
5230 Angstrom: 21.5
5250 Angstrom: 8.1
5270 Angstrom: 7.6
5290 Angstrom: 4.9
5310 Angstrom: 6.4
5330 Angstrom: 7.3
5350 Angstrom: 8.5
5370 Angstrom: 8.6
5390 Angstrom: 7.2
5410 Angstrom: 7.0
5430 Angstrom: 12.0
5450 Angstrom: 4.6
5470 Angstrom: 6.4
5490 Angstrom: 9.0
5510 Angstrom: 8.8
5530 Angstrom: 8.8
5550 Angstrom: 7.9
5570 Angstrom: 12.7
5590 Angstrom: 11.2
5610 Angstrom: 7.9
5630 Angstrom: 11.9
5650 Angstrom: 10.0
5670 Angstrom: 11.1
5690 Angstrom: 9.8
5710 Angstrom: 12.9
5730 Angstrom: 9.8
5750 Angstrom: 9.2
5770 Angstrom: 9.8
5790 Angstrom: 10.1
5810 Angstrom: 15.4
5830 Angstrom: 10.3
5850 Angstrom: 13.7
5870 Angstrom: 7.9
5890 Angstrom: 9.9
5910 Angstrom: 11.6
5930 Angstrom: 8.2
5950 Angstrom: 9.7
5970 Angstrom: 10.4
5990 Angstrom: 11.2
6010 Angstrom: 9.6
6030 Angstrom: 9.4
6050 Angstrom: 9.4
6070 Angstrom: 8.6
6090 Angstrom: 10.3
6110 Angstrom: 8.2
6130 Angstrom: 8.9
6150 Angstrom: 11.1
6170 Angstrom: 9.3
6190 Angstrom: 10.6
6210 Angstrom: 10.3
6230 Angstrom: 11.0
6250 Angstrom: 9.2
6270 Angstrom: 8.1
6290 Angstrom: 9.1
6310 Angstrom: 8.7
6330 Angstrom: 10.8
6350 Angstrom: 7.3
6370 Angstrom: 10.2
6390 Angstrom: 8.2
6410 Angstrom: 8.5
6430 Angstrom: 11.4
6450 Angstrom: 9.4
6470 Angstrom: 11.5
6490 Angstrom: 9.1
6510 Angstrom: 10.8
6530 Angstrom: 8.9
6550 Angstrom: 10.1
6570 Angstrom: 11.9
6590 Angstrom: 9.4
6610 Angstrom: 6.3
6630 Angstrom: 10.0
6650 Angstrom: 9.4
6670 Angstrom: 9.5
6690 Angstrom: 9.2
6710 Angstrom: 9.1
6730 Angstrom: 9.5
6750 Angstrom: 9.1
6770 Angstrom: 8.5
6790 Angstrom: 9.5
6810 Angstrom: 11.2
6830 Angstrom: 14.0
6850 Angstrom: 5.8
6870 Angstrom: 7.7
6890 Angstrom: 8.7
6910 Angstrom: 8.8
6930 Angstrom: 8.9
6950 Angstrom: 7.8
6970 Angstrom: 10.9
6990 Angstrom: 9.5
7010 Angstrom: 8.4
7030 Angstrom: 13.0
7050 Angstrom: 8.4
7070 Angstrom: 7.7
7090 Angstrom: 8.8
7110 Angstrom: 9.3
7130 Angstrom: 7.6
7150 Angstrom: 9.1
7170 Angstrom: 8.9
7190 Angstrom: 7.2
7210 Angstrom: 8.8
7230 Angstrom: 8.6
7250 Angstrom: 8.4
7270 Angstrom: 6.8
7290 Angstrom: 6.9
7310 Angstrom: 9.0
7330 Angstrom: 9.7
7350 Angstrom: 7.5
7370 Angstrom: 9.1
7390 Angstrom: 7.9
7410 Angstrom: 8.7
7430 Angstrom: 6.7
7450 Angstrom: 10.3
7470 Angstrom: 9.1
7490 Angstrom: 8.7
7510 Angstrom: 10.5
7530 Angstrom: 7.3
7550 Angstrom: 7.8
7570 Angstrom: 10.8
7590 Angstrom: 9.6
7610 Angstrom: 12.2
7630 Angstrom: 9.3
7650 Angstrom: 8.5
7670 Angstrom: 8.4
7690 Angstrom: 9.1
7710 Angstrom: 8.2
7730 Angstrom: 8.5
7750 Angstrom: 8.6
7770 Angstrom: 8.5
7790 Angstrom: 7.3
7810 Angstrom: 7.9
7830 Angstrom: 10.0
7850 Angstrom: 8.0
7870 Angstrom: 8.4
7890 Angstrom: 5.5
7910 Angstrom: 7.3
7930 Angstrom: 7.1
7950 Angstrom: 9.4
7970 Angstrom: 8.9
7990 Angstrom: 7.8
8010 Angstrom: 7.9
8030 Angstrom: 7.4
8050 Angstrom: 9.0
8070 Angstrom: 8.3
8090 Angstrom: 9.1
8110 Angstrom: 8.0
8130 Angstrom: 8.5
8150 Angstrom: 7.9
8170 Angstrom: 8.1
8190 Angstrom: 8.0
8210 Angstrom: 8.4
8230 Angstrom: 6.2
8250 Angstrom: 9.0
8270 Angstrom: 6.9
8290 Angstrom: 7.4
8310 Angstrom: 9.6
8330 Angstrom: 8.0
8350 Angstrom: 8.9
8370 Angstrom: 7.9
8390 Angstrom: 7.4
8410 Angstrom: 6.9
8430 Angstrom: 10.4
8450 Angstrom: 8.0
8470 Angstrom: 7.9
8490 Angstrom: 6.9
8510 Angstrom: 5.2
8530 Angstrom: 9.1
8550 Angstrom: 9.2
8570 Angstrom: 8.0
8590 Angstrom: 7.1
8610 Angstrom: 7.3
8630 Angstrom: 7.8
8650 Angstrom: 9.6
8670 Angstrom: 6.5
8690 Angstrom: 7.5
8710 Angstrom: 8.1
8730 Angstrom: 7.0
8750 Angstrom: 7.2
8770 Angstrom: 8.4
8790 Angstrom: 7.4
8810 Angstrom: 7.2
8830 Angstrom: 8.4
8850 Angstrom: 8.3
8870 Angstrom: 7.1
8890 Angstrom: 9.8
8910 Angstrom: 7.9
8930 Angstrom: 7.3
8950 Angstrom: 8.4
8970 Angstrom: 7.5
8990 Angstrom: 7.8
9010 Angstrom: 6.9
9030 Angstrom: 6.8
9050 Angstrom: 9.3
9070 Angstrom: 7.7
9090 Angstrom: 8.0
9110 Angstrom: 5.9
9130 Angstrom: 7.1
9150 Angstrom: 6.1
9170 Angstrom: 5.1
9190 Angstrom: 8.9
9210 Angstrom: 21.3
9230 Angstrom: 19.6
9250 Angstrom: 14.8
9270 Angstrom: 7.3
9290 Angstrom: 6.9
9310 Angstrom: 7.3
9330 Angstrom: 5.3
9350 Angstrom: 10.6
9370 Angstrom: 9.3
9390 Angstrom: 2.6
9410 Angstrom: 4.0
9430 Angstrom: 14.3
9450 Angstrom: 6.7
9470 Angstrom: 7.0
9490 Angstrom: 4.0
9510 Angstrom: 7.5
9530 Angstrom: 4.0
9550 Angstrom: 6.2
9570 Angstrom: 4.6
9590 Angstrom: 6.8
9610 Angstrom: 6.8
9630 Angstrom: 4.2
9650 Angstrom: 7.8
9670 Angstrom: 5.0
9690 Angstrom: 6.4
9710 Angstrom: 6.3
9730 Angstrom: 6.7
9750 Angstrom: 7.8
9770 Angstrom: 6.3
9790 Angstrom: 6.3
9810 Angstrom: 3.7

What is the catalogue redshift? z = 0.404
